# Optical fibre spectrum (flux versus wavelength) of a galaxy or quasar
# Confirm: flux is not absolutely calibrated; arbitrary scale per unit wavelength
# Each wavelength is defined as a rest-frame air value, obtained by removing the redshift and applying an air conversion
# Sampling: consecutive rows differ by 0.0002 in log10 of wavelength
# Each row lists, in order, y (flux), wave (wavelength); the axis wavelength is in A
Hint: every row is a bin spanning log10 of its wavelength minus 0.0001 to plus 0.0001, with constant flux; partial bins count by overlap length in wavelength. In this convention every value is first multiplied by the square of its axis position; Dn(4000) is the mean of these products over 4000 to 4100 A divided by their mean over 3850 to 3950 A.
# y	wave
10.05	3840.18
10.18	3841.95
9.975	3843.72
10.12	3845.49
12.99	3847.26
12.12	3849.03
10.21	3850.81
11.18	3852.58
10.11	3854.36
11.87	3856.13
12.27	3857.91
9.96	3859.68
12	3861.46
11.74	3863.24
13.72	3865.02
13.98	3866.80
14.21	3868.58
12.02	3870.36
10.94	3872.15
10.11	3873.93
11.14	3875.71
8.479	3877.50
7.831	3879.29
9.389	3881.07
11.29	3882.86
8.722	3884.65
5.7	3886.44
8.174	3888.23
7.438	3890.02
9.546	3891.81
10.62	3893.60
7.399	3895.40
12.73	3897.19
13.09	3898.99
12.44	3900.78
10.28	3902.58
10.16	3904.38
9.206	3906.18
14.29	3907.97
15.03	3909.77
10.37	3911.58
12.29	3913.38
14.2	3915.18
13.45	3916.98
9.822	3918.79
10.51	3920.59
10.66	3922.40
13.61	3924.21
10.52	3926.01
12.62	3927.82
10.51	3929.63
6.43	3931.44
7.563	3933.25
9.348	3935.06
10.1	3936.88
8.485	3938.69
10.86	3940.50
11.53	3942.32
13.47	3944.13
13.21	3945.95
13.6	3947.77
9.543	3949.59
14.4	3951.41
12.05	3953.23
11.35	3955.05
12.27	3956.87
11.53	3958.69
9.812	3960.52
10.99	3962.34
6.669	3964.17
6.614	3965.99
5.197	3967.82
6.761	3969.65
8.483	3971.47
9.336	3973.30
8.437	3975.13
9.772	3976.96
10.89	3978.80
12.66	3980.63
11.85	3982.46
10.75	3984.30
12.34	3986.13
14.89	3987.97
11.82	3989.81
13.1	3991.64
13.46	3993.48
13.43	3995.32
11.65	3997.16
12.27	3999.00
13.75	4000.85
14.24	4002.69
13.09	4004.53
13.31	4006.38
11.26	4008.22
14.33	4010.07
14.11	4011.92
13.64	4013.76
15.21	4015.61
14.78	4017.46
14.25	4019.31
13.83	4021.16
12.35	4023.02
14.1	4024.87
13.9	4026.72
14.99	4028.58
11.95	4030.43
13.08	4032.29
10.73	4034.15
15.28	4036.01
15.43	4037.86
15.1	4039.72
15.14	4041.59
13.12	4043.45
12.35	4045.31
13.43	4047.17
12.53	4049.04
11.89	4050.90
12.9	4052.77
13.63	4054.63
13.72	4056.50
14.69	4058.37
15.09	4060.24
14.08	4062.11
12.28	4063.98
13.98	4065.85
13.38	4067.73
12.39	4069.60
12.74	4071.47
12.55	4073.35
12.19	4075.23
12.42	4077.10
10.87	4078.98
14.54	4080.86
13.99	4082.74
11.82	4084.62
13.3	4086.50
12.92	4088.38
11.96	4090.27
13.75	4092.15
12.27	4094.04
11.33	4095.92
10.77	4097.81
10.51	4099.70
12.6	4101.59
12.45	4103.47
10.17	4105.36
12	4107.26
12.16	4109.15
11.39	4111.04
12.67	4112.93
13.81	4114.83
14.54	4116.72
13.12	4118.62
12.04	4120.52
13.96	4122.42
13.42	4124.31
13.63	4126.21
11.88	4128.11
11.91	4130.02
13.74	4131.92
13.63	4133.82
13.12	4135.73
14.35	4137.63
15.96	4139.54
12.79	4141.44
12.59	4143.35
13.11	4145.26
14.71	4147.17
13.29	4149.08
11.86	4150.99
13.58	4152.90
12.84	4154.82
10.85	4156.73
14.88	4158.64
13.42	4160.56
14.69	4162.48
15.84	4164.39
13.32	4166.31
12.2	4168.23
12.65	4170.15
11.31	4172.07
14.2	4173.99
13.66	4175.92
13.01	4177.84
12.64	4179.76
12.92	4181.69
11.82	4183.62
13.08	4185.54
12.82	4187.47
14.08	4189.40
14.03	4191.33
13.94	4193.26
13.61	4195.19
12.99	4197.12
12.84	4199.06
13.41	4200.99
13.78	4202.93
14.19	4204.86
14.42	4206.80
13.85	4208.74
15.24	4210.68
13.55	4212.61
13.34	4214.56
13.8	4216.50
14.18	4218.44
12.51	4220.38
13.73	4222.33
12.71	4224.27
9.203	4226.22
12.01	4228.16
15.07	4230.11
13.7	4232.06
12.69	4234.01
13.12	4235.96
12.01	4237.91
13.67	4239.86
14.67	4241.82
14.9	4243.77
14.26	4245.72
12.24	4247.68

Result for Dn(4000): 1.31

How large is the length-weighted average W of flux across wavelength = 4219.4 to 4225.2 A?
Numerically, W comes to 13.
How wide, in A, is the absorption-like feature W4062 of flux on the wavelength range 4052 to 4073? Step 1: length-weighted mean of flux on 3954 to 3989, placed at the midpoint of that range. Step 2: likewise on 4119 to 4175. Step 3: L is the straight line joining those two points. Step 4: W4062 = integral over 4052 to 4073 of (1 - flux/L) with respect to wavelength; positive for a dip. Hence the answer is -3.2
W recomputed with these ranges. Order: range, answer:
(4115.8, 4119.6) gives 13.8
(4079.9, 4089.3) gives 13.3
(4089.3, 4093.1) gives 12.8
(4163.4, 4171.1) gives 13.5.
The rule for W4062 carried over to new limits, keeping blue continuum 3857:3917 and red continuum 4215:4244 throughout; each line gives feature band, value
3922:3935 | 1.2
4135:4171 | -2.3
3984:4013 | -3.4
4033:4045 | -2.1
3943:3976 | 3.5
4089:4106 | 0.7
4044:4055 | -0.7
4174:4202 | -0.7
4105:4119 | -0.2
